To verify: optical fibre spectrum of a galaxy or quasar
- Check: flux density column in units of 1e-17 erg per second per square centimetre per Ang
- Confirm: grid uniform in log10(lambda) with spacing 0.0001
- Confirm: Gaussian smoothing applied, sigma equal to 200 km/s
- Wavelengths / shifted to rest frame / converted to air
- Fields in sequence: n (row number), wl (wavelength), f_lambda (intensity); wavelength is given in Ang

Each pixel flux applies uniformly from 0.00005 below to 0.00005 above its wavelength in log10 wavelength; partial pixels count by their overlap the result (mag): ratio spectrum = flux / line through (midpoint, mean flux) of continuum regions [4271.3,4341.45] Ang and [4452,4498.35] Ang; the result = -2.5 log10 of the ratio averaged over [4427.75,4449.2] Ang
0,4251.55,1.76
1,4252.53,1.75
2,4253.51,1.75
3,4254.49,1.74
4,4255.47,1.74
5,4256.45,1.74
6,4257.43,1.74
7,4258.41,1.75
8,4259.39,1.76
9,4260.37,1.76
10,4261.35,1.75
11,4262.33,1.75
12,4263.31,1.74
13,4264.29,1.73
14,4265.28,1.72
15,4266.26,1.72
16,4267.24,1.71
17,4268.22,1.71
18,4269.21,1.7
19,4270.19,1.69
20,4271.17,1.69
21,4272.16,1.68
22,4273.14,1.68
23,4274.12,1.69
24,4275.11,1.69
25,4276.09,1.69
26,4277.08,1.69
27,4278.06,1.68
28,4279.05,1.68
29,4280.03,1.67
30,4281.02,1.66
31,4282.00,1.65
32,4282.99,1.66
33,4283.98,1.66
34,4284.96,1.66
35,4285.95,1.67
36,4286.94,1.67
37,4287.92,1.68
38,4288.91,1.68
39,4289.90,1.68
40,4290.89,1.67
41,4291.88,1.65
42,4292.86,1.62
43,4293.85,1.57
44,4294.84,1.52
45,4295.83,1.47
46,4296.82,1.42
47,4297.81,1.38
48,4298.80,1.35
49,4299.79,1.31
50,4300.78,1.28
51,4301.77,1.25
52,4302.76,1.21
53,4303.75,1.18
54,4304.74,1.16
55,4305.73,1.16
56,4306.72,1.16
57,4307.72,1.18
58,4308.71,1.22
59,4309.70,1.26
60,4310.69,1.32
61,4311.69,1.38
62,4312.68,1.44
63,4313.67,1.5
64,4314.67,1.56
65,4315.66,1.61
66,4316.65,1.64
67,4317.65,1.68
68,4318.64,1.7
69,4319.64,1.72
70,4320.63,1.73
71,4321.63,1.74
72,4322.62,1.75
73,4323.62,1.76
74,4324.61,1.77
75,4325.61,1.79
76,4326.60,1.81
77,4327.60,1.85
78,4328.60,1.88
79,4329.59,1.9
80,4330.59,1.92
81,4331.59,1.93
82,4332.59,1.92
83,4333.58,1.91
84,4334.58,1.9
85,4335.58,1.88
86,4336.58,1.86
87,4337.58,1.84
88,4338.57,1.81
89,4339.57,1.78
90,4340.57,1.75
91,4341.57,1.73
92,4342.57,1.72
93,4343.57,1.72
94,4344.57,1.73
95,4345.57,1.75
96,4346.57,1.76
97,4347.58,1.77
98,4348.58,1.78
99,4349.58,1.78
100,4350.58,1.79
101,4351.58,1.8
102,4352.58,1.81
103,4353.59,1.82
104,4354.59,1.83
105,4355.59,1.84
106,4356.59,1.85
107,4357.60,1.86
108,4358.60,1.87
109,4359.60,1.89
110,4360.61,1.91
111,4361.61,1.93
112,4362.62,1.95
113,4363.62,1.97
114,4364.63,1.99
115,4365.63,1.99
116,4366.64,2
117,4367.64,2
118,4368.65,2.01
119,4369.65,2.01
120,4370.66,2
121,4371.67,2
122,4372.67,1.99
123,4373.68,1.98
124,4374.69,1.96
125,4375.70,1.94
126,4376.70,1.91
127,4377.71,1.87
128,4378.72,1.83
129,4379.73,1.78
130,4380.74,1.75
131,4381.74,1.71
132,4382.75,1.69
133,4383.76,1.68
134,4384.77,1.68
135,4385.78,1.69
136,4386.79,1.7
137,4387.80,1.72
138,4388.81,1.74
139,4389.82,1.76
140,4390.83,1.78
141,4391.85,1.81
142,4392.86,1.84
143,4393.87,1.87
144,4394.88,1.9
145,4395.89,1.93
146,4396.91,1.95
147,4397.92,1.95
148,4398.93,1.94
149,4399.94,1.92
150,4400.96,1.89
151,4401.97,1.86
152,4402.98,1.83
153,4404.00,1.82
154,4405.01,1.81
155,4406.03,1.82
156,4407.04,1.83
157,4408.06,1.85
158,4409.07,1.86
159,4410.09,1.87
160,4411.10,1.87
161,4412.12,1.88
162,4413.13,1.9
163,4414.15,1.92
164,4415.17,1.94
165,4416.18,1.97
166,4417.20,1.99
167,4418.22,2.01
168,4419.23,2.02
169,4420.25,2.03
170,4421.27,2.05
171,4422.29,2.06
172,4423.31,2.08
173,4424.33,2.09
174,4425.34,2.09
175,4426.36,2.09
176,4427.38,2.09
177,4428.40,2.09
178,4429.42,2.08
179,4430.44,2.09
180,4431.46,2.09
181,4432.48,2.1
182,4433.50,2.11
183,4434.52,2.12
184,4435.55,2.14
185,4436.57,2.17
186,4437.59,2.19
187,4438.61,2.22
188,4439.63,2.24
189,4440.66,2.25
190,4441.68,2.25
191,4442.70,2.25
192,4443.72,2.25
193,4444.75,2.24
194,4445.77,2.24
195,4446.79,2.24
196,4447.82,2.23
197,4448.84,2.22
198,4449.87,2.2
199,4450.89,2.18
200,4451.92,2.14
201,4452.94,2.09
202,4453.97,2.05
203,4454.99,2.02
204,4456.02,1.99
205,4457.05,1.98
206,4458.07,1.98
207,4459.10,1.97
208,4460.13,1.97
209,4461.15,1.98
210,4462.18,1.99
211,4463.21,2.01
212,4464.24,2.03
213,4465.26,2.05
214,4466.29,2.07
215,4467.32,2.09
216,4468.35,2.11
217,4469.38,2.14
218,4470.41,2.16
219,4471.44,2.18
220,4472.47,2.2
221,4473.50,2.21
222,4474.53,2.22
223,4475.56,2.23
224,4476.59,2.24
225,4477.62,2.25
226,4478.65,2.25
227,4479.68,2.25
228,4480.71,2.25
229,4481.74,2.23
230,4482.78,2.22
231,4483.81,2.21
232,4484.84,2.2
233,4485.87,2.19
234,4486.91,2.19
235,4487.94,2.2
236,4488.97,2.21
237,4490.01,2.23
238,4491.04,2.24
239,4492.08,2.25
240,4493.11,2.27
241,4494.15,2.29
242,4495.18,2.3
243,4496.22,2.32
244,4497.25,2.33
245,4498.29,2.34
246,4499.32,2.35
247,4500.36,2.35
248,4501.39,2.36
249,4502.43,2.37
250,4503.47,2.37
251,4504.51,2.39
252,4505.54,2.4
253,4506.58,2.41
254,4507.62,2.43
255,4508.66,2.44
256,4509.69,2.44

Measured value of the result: -0.07 mag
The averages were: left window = 1.61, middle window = 2.18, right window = 2.16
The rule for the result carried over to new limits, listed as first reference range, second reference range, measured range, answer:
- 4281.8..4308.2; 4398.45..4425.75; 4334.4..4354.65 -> -0.080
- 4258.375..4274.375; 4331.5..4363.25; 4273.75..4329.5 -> 0.136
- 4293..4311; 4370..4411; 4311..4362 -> -0.173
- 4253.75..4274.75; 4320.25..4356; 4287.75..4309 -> 0.252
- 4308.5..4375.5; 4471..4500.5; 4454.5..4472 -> 0.070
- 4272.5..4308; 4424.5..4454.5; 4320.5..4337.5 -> -0.095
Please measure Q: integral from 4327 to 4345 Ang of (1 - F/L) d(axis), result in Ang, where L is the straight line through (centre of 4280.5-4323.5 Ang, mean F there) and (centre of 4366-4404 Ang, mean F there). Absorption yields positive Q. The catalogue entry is -2.1 Ang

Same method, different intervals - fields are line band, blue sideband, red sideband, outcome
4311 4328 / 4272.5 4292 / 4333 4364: 0.9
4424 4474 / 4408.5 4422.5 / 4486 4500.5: -0.8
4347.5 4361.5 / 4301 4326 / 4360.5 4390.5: -0.8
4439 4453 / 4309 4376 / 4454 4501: -0.9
